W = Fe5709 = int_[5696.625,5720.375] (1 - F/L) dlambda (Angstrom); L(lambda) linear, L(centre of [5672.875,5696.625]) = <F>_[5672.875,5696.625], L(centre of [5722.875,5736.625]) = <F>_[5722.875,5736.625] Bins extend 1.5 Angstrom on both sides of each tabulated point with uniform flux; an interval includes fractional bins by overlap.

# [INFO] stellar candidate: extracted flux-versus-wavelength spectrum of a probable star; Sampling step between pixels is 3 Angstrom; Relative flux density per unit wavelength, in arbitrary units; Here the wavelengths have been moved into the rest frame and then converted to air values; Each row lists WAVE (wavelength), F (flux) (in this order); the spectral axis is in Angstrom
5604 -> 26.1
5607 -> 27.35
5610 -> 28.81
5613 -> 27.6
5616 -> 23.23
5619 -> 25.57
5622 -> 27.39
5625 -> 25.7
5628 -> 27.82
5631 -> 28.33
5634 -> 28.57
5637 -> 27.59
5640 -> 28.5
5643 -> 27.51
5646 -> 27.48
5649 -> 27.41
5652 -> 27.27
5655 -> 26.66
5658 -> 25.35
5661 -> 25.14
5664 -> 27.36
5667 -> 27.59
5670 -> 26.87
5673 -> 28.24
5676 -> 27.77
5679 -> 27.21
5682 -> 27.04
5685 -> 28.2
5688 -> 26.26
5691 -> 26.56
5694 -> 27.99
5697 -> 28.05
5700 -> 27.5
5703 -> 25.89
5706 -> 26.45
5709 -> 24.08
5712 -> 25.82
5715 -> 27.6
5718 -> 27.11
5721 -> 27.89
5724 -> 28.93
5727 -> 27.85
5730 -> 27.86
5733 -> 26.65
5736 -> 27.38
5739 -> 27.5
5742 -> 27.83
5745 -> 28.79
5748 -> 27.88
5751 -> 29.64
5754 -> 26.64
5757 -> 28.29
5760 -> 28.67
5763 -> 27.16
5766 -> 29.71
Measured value 0.9 Angstrom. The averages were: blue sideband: 27.4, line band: 26.5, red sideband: 27.7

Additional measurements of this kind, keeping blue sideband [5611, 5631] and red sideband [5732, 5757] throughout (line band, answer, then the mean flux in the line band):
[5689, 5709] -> 0.4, 26.8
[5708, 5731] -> 0.3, 27.2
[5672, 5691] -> -0.2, 27.4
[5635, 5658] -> -0.6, 27.4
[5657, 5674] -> 0.1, 26.8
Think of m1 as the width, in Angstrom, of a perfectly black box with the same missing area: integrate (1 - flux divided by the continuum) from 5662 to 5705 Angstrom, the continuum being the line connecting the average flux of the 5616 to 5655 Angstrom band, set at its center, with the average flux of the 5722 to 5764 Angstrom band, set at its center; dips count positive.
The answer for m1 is 0.4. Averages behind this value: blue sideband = 27.2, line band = 27.3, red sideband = 27.9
